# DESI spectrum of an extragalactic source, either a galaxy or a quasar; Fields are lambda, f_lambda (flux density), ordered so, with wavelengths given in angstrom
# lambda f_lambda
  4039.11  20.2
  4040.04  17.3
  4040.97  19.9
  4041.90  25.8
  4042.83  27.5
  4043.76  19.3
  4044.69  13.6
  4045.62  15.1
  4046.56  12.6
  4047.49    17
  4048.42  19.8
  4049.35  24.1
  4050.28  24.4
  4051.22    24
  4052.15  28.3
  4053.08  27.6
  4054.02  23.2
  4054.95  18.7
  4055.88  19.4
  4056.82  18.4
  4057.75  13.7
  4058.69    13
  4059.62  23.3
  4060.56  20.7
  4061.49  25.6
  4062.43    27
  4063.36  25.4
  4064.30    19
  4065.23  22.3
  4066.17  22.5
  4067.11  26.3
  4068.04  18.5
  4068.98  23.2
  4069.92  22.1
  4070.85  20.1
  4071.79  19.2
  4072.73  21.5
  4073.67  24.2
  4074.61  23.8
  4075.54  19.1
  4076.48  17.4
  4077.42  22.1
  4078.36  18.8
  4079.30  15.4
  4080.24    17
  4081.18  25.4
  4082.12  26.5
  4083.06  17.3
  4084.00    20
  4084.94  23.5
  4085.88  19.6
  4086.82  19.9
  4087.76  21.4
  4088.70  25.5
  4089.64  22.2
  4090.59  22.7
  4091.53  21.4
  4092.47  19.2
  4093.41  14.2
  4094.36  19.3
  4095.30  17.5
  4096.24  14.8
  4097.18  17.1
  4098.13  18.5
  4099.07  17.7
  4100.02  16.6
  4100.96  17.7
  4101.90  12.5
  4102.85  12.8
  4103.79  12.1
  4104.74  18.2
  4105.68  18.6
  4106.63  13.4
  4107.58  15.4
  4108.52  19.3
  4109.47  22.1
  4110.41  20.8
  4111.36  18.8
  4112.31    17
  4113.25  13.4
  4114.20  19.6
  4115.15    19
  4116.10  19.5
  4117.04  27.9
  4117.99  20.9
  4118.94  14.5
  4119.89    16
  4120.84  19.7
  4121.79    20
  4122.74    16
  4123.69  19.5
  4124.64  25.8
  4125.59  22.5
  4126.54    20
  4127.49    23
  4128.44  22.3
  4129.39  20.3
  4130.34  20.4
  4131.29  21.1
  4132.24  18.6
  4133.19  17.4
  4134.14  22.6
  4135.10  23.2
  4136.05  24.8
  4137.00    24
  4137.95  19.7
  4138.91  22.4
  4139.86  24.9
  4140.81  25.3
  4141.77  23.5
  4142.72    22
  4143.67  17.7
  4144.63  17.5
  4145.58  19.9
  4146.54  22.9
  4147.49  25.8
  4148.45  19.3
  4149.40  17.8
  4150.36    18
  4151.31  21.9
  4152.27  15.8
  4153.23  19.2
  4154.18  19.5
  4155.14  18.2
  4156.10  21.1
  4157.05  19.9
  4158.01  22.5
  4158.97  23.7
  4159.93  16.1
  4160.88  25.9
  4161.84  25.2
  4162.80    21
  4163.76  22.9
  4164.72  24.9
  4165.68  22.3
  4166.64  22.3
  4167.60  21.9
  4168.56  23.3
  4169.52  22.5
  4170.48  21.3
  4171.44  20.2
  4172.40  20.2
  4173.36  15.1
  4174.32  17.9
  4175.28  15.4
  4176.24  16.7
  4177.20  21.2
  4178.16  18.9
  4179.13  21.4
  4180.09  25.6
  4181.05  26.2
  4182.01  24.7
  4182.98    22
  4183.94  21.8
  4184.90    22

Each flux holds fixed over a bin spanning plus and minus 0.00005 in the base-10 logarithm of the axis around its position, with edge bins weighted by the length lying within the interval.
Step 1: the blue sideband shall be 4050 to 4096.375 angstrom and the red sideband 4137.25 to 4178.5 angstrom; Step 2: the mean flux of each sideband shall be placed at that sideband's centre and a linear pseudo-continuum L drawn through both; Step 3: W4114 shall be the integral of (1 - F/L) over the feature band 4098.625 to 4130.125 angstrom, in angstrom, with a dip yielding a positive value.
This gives 3.58 angstrom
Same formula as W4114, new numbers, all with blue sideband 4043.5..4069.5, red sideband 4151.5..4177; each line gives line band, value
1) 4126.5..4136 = -0.2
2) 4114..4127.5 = 0.4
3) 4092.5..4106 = 2.9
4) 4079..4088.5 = 0.0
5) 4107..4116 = 1.0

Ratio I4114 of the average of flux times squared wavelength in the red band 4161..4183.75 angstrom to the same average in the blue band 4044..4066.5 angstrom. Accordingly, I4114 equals 1.10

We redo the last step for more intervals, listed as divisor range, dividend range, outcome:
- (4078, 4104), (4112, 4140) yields 1.11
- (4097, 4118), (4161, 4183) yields 1.25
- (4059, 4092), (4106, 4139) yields 0.94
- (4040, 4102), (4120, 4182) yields 1.07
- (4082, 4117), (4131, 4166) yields 1.18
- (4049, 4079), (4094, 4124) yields 0.83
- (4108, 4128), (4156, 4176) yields 1.10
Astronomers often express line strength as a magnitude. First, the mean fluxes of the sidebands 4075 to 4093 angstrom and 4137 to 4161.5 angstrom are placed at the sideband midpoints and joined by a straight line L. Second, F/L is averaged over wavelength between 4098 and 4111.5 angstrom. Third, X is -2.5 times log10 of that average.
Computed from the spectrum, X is 0.23 mag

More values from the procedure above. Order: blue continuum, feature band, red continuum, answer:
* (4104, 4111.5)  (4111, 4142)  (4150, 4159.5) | -0.101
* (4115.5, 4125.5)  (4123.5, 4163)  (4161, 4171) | 0.008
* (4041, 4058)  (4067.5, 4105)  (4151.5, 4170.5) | 0.085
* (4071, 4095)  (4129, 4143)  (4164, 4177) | -0.079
